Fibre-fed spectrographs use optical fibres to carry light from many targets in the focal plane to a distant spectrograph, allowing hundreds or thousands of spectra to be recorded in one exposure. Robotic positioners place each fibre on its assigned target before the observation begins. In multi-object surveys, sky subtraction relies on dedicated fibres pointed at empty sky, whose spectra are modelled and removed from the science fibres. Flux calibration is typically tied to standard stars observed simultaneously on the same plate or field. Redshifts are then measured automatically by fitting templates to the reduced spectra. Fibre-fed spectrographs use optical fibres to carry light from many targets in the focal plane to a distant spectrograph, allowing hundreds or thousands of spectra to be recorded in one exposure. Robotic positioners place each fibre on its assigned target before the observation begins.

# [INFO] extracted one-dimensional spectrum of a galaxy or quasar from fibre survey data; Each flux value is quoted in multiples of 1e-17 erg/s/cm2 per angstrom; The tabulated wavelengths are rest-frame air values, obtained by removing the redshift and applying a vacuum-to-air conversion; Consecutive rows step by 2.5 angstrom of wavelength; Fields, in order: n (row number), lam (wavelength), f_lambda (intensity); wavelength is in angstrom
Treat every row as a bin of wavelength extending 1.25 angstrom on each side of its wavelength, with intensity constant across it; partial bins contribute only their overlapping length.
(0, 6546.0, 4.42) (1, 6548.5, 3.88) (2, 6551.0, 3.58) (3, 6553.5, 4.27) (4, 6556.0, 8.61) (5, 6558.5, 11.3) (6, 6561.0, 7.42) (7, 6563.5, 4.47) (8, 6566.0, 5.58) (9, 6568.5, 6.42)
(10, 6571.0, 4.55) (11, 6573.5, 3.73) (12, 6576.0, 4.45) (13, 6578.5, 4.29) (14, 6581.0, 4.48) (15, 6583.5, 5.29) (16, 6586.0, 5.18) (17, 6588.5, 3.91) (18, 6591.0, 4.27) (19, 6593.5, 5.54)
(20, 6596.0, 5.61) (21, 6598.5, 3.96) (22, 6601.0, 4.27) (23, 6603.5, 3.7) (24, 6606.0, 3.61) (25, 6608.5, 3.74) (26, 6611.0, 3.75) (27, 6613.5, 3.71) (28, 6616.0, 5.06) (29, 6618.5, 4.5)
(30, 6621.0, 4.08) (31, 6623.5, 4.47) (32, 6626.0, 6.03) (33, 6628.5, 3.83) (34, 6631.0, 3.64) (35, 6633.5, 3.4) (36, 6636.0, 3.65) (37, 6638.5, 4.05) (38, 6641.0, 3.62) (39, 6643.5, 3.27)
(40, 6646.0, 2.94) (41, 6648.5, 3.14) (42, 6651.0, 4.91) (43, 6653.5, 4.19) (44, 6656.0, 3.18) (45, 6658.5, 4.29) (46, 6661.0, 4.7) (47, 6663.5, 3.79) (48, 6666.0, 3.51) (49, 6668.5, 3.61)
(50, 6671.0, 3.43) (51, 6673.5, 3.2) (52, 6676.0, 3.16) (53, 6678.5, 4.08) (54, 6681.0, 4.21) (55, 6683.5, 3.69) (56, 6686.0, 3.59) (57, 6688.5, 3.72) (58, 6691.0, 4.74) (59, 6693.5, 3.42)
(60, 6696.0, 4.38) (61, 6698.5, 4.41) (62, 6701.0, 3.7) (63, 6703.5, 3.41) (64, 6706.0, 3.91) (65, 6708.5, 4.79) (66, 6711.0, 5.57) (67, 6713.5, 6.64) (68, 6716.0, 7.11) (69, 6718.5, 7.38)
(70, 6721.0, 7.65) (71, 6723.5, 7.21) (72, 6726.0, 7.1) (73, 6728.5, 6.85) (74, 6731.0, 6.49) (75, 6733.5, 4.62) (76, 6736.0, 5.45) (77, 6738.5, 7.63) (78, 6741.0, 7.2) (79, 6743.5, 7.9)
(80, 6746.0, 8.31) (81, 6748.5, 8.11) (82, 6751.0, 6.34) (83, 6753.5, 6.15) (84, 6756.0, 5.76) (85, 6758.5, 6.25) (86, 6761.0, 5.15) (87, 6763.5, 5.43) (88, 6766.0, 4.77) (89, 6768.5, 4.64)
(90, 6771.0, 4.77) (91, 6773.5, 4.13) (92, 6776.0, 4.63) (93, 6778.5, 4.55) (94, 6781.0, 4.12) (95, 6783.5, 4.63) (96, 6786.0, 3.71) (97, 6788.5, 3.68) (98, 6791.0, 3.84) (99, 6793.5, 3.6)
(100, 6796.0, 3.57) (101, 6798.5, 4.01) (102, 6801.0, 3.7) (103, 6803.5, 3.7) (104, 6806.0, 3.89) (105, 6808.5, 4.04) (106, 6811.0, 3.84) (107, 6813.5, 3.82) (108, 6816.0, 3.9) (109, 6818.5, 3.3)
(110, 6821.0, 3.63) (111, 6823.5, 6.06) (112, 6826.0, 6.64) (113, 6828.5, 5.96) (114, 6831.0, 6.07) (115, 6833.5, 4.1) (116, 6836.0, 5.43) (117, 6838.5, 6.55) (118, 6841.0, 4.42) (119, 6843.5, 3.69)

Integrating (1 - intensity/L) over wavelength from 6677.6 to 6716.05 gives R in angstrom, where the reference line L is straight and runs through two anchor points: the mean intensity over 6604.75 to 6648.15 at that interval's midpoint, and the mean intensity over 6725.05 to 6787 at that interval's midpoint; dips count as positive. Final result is 4.5 angstrom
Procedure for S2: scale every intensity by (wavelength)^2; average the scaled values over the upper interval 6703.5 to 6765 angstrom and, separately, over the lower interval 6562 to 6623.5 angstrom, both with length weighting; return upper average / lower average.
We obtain 1.48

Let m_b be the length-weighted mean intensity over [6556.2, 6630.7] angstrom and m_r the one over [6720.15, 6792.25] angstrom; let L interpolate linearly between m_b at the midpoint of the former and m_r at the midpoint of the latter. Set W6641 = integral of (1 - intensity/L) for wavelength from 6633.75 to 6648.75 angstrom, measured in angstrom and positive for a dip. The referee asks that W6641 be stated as 4.9 angstrom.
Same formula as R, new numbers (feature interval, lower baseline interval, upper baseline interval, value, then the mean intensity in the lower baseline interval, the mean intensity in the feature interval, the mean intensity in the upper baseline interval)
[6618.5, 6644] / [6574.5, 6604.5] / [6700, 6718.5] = 3.94 angstrom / 4.58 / 4.05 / 5.2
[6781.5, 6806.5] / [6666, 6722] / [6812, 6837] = 4.94 angstrom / 4.5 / 3.84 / 4.88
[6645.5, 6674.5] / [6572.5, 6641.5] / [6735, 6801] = 5.34 angstrom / 4.29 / 3.77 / 5.29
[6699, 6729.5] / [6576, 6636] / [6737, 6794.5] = -4.69 angstrom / 4.35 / 5.9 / 5.46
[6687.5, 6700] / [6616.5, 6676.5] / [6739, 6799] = 0.80 angstrom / 3.88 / 4.13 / 5.26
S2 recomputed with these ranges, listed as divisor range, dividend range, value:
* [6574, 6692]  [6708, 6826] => 1.36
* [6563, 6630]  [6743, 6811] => 1.14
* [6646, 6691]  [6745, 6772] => 1.61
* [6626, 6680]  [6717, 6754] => 1.91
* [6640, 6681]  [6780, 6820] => 1.08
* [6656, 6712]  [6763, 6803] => 1.10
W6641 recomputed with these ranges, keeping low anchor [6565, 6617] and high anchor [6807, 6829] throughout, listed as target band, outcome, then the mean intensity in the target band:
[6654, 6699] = 6.8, 3.84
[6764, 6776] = -0.3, 4.64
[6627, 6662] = 5.7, 3.78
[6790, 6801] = 1.9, 3.75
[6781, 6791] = 1.2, 4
